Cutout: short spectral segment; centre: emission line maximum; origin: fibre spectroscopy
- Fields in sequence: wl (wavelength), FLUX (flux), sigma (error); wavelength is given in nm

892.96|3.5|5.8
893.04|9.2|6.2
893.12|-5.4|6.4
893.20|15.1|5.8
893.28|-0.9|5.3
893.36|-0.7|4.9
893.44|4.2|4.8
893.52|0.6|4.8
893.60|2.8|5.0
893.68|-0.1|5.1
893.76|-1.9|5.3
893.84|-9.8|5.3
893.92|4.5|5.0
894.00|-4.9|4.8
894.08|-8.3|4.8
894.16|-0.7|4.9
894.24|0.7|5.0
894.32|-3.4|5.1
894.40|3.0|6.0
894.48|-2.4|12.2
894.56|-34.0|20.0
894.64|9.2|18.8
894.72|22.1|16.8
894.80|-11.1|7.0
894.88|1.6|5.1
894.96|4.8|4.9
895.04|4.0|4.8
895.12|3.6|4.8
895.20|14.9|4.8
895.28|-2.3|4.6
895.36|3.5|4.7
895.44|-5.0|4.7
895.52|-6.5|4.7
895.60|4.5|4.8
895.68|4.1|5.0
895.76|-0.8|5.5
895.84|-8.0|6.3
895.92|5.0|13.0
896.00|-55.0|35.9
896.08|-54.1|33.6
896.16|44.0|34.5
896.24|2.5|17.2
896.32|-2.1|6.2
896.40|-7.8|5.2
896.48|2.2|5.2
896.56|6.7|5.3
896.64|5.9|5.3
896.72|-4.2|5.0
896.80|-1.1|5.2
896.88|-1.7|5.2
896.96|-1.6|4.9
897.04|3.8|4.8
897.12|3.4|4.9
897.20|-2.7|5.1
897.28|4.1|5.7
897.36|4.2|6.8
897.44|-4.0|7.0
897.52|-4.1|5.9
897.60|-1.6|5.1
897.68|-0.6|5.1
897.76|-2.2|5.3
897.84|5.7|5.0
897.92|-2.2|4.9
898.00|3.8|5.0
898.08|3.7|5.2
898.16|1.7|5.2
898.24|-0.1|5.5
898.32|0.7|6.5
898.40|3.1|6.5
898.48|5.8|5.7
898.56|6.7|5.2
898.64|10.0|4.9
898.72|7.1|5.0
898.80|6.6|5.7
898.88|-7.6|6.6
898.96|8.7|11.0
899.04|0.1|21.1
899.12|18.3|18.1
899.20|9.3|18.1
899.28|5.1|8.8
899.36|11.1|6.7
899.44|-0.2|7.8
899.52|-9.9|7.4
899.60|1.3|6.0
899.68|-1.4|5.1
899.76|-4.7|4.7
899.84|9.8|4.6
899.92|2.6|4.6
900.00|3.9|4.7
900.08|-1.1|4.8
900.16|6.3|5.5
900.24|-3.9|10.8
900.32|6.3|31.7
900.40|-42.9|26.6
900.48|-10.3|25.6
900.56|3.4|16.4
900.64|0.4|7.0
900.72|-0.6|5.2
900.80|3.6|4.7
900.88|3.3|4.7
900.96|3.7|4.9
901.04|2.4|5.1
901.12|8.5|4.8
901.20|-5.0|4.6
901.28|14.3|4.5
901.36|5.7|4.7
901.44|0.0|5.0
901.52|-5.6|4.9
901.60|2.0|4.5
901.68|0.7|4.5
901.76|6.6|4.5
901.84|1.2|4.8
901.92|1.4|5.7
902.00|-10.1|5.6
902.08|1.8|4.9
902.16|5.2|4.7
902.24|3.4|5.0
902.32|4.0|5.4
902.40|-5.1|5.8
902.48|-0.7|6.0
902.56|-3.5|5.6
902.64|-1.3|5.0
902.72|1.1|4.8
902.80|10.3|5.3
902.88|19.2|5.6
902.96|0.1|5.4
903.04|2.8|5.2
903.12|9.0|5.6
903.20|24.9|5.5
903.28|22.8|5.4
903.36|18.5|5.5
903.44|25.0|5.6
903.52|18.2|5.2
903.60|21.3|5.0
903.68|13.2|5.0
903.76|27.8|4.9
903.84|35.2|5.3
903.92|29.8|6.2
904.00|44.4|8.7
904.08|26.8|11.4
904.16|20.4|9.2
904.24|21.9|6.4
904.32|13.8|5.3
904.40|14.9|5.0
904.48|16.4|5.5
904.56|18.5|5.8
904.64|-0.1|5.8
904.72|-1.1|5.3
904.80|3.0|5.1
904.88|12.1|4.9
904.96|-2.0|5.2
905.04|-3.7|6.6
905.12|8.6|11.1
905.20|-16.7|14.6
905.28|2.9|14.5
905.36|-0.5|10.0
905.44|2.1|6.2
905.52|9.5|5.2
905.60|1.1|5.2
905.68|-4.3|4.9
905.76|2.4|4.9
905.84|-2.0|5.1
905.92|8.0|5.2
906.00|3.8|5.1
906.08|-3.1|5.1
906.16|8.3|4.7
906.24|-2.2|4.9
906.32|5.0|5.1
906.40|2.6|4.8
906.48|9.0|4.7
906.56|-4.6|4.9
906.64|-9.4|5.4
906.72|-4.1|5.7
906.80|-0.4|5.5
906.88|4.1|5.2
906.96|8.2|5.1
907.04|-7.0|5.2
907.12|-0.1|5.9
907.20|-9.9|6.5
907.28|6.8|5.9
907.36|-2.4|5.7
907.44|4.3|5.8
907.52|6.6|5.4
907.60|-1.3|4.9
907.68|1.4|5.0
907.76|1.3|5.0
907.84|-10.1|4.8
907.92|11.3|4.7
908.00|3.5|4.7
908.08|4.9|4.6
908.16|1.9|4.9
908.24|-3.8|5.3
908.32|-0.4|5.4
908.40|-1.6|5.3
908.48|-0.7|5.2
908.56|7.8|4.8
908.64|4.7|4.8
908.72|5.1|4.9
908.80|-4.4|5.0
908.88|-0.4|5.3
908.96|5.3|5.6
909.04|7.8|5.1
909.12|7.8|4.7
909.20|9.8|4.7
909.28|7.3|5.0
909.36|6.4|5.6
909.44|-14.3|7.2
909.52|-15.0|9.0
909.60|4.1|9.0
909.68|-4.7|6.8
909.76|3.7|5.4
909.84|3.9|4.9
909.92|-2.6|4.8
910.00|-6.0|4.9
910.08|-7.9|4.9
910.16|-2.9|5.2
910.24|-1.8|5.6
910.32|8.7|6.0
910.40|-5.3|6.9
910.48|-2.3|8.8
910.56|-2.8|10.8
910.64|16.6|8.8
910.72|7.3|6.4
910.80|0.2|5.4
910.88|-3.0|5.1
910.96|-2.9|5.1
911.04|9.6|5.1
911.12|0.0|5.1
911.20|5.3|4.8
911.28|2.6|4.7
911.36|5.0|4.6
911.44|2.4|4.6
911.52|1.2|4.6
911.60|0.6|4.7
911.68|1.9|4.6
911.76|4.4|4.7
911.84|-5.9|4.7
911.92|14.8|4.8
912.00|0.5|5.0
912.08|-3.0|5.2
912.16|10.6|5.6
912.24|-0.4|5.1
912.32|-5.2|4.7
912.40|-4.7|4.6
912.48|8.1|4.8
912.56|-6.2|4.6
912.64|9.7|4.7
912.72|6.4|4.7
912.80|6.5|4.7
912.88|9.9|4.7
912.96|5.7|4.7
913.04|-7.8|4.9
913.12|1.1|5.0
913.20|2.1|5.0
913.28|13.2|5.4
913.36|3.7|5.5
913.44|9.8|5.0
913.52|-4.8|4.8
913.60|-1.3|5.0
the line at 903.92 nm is [O II] 3727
